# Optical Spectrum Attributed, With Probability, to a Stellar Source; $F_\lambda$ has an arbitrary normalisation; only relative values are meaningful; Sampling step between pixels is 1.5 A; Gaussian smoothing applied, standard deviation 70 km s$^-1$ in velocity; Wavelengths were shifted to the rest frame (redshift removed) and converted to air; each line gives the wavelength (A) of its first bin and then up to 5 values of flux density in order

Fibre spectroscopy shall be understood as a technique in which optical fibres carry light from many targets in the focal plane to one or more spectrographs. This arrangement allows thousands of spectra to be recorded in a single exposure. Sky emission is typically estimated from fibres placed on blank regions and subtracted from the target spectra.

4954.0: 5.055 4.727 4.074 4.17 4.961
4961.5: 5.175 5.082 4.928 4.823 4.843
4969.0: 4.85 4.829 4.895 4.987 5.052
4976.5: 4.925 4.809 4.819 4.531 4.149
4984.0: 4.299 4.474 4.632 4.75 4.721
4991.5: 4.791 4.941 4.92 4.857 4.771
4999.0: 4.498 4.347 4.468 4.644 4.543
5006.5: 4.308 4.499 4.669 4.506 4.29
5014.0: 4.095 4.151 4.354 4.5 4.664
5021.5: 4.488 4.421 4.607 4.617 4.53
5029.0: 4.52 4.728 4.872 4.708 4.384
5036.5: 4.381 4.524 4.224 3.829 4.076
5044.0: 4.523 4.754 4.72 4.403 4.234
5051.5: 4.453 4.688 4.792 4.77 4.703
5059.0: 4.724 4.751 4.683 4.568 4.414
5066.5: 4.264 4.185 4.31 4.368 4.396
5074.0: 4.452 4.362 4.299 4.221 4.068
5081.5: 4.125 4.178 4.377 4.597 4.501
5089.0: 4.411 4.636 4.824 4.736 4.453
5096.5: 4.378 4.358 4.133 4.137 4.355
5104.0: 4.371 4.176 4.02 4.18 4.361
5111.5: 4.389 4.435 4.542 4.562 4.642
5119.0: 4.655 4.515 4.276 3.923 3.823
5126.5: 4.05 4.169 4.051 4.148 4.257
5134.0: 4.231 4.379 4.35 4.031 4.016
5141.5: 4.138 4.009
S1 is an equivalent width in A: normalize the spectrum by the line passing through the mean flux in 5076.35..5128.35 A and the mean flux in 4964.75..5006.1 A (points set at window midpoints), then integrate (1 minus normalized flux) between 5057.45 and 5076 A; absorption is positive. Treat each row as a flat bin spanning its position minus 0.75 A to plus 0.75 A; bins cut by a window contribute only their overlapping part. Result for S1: -0.1 A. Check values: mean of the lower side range 4.71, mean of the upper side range 4.34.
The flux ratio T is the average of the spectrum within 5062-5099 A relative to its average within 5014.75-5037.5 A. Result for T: 0.97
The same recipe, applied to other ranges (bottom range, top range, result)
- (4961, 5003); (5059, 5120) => 0.93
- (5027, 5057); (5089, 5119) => 0.98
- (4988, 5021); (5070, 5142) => 0.95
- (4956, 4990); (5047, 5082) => 0.94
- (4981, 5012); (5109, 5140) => 0.93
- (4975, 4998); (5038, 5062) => 0.96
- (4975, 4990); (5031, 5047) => 0.96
